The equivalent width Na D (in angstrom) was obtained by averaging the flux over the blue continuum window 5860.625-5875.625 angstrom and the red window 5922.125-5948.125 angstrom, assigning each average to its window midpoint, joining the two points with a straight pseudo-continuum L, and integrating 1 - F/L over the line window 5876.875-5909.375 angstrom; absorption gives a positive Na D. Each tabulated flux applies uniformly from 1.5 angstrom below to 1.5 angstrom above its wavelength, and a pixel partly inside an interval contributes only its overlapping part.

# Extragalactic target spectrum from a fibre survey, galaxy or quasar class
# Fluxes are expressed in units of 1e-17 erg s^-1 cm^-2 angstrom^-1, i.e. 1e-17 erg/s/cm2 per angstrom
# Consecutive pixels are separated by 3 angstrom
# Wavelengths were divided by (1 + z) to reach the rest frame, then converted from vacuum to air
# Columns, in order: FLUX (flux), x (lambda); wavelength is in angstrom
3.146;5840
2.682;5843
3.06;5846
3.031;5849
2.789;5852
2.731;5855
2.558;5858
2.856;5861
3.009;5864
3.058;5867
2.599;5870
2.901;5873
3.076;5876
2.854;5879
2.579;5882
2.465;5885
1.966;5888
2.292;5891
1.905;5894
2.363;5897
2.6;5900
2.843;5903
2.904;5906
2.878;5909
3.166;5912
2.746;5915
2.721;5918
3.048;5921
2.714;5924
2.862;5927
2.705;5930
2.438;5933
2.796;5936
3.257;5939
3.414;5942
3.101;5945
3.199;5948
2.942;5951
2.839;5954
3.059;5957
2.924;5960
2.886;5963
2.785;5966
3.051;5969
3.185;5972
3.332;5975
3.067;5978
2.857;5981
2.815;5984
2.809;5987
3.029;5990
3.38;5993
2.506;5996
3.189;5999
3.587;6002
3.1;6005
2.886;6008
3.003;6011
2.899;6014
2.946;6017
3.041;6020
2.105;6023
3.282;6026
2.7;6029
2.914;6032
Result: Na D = 4.5 angstrom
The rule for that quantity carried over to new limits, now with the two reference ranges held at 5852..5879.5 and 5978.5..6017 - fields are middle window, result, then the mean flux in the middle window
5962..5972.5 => 0.02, 2.96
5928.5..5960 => -0.35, 2.97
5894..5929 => 1.65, 2.76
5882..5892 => 2.03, 2.29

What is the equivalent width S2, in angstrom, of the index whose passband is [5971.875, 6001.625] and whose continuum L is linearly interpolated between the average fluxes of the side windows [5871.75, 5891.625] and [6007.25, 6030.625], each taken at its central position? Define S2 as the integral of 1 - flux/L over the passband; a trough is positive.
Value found -2.5 angstrom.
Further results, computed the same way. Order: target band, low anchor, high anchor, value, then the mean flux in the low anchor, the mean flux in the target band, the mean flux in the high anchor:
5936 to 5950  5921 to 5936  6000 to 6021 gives -1.99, 2.73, 3.18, 3.07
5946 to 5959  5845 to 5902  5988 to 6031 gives -0.76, 2.67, 3.01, 2.97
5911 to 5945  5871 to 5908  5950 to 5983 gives -1.50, 2.57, 2.9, 2.99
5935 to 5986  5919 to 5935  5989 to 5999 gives -2.74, 2.75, 3.03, 3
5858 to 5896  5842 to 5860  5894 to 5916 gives 2.05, 2.81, 2.62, 2.73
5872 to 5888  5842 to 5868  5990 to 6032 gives 1.03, 2.86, 2.7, 2.97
